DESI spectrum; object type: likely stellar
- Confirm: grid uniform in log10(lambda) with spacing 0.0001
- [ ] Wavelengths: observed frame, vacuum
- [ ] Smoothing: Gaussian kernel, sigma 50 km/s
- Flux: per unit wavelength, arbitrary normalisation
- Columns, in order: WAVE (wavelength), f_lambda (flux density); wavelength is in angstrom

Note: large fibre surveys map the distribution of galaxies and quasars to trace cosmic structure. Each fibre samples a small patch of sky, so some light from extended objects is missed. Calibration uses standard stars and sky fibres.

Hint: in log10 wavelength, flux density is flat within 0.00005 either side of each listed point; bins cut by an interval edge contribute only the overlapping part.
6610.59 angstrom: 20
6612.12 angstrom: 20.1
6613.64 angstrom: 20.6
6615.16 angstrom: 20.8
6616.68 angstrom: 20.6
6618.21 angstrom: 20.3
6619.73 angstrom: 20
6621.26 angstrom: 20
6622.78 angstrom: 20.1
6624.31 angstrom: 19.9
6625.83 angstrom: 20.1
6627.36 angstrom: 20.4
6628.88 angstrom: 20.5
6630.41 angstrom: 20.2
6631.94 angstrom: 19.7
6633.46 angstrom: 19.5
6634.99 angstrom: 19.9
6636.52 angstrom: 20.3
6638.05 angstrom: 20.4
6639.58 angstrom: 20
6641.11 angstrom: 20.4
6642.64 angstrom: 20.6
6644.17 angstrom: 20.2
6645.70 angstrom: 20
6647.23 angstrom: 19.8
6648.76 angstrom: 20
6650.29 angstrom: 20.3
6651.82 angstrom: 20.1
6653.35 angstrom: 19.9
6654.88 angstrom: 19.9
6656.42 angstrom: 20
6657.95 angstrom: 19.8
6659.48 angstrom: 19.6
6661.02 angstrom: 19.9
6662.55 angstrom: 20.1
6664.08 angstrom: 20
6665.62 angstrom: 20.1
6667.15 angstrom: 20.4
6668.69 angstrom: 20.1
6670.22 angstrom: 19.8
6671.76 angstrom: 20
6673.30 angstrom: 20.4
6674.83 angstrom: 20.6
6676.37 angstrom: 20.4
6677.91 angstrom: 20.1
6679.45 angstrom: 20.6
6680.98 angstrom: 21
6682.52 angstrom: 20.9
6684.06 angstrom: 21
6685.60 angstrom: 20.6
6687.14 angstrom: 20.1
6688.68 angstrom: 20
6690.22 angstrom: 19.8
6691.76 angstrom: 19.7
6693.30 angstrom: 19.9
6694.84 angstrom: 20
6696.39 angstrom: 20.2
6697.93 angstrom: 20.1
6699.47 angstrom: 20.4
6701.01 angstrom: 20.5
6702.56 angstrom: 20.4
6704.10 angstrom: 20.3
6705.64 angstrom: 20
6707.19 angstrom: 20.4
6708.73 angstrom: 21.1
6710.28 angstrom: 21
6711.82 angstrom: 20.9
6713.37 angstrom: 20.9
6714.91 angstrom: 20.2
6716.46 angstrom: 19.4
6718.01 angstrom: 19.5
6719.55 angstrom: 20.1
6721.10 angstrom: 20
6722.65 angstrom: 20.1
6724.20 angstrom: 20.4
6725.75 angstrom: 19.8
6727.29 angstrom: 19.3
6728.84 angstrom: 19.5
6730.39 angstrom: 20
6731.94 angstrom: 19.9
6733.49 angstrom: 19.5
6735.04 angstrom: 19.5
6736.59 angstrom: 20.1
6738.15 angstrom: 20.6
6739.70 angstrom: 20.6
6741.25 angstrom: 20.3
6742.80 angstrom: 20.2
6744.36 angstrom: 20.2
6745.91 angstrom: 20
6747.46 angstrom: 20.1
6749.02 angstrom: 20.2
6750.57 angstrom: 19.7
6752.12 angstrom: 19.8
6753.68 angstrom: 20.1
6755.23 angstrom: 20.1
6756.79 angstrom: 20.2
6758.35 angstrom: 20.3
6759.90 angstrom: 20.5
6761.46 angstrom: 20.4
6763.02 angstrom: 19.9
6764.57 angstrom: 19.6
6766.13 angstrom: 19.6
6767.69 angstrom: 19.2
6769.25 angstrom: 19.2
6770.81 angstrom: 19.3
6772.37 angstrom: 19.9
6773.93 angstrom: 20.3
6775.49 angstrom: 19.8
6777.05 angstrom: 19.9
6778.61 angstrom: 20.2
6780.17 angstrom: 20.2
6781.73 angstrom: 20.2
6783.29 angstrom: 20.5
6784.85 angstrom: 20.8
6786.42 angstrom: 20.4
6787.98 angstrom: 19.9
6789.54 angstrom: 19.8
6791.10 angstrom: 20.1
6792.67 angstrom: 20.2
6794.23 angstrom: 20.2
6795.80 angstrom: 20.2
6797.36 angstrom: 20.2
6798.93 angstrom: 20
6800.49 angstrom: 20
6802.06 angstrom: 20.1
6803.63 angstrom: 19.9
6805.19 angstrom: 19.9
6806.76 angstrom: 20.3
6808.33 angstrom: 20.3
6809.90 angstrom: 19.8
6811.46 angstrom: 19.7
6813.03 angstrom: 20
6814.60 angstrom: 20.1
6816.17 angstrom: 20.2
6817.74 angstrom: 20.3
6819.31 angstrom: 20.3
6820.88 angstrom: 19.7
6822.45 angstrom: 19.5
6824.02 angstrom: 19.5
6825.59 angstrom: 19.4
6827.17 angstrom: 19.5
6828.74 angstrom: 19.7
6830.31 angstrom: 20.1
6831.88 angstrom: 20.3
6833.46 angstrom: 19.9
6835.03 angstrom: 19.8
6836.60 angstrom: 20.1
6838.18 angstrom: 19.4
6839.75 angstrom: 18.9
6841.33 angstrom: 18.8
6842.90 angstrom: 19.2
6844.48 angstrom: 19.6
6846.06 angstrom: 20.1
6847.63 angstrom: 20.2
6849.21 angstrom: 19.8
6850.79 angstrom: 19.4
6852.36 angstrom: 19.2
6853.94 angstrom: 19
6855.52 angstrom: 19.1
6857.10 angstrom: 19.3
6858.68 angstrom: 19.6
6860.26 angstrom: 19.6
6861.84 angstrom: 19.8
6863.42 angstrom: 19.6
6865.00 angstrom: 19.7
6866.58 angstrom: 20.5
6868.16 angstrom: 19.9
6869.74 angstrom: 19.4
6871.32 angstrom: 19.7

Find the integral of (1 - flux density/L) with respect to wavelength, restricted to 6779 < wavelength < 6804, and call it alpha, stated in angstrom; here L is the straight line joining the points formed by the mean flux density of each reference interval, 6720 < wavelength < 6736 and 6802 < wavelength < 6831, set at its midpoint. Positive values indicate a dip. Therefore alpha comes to -0.37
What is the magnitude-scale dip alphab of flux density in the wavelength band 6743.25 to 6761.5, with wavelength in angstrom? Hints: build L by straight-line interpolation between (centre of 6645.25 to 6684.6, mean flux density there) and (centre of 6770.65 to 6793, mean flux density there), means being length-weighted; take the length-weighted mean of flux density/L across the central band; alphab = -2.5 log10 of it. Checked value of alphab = 0.001 mag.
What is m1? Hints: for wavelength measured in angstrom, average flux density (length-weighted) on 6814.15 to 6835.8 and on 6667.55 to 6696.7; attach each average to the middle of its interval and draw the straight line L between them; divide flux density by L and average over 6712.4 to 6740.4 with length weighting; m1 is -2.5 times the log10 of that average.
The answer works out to 0.010 mag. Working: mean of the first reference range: 20.3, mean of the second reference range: 19.9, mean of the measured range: 20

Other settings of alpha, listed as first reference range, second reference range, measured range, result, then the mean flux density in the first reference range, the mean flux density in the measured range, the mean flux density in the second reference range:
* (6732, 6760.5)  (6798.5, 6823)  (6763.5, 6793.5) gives 0.16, 20.1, 20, 20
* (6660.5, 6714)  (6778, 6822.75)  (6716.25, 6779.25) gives 0.86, 20.3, 19.9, 20.1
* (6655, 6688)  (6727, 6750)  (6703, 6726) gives -0.22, 20.3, 20.3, 20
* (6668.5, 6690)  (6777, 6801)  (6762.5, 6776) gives 0.39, 20.4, 19.6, 20.2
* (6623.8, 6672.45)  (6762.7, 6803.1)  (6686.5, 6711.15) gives -0.26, 20.1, 20.2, 20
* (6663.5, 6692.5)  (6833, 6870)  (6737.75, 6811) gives -0.61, 20.3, 20.1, 19.6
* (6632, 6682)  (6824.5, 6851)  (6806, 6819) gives -0.24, 20.1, 20.1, 19.7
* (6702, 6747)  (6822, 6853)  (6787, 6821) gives -0.49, 20.1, 20.1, 19.6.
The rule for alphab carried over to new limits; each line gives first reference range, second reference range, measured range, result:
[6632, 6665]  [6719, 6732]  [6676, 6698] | -0.02 mag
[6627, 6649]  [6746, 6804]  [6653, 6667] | 0.01 mag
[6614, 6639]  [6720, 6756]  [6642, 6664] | 0.01 mag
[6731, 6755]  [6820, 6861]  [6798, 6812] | -0.01 mag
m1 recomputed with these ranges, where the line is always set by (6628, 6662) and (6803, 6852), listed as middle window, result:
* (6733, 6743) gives -0.01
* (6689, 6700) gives 0.00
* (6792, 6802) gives -0.02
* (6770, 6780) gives 0.00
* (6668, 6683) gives -0.02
